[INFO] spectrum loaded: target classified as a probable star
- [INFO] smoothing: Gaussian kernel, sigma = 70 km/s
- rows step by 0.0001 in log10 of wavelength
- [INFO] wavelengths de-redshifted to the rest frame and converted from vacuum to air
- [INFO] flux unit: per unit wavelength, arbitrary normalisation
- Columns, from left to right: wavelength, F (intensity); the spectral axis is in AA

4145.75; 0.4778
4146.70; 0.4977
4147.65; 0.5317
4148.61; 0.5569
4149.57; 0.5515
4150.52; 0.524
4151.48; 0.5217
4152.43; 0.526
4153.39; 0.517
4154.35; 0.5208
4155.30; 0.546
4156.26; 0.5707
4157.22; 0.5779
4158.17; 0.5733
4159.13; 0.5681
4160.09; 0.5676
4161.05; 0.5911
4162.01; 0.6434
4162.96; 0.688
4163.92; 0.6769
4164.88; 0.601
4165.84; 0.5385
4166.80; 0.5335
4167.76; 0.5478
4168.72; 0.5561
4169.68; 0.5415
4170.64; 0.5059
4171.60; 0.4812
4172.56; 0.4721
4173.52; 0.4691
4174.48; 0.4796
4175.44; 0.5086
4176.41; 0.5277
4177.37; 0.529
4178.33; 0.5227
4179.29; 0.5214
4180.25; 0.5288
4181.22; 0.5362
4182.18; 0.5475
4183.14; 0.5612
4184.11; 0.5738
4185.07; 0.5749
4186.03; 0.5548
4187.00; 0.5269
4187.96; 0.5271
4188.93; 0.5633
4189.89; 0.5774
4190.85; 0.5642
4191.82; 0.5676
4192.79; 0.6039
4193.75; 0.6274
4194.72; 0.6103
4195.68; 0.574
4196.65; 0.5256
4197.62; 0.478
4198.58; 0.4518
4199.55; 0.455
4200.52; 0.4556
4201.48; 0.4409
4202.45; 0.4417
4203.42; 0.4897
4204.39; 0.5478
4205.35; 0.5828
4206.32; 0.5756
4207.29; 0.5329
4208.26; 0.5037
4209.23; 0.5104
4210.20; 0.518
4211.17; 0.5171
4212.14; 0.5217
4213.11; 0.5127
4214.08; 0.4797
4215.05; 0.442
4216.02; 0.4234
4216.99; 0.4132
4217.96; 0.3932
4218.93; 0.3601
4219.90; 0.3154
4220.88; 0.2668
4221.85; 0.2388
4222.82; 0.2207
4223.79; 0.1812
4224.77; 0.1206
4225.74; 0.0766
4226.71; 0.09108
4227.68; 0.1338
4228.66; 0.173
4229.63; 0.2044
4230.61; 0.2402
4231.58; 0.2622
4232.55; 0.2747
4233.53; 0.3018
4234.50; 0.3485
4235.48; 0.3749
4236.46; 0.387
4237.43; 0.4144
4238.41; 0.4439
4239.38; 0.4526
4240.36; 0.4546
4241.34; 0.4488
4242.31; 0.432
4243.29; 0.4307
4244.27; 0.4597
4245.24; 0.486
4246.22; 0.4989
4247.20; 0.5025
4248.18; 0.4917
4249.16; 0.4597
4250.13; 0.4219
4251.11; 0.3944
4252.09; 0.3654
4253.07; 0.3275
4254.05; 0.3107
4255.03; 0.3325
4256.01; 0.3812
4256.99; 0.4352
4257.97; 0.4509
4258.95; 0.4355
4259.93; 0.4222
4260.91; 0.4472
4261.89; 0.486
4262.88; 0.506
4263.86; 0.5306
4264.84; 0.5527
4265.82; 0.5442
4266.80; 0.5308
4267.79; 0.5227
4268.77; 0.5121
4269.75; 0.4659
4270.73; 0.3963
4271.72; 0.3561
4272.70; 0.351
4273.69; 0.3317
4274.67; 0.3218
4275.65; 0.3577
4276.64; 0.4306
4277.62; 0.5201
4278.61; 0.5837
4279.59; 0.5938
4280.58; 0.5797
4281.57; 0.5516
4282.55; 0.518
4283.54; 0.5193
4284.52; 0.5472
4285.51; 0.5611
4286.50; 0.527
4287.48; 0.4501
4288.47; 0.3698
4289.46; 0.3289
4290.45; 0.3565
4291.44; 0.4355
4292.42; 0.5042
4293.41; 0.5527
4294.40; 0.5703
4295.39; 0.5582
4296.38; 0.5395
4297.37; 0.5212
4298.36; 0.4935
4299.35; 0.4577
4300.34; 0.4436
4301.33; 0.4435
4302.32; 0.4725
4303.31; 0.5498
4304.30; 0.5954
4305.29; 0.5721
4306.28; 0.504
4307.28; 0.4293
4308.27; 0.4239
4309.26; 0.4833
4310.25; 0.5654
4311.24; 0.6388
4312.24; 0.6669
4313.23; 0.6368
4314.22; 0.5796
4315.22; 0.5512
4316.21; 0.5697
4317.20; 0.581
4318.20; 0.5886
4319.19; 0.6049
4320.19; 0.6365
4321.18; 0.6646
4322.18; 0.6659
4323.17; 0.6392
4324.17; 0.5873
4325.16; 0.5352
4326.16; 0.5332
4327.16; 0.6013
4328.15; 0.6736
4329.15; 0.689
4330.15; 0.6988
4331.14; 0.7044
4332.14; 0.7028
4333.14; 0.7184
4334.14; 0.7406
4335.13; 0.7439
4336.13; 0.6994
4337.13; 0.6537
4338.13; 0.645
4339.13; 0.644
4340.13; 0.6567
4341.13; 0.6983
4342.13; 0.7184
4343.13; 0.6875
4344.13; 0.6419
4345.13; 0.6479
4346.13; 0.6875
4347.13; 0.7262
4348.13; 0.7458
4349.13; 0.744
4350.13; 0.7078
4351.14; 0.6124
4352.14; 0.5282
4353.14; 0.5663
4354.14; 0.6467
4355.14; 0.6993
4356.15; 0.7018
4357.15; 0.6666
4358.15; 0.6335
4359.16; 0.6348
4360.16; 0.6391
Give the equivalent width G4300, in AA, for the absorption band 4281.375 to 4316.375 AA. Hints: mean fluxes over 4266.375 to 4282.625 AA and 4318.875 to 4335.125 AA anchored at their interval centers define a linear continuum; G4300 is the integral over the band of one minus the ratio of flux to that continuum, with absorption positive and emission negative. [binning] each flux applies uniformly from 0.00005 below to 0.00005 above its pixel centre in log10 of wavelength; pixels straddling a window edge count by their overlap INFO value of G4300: 2.47 AA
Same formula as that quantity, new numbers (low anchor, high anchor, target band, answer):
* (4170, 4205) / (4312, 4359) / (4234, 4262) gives 7.5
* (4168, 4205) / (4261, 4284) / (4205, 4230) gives 7.6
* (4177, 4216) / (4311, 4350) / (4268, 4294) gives 6.2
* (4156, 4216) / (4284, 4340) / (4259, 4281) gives 3.5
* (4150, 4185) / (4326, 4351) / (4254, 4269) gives 3.8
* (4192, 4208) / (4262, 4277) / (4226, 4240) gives 5.6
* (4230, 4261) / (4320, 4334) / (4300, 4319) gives 1.7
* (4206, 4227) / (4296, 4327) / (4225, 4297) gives 6.1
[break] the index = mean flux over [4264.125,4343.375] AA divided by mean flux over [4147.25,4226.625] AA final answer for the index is 1.10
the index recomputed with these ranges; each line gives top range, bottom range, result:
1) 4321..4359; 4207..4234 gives 2.03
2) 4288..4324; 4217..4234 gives 2.30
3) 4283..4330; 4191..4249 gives 1.31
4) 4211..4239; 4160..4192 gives 0.57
